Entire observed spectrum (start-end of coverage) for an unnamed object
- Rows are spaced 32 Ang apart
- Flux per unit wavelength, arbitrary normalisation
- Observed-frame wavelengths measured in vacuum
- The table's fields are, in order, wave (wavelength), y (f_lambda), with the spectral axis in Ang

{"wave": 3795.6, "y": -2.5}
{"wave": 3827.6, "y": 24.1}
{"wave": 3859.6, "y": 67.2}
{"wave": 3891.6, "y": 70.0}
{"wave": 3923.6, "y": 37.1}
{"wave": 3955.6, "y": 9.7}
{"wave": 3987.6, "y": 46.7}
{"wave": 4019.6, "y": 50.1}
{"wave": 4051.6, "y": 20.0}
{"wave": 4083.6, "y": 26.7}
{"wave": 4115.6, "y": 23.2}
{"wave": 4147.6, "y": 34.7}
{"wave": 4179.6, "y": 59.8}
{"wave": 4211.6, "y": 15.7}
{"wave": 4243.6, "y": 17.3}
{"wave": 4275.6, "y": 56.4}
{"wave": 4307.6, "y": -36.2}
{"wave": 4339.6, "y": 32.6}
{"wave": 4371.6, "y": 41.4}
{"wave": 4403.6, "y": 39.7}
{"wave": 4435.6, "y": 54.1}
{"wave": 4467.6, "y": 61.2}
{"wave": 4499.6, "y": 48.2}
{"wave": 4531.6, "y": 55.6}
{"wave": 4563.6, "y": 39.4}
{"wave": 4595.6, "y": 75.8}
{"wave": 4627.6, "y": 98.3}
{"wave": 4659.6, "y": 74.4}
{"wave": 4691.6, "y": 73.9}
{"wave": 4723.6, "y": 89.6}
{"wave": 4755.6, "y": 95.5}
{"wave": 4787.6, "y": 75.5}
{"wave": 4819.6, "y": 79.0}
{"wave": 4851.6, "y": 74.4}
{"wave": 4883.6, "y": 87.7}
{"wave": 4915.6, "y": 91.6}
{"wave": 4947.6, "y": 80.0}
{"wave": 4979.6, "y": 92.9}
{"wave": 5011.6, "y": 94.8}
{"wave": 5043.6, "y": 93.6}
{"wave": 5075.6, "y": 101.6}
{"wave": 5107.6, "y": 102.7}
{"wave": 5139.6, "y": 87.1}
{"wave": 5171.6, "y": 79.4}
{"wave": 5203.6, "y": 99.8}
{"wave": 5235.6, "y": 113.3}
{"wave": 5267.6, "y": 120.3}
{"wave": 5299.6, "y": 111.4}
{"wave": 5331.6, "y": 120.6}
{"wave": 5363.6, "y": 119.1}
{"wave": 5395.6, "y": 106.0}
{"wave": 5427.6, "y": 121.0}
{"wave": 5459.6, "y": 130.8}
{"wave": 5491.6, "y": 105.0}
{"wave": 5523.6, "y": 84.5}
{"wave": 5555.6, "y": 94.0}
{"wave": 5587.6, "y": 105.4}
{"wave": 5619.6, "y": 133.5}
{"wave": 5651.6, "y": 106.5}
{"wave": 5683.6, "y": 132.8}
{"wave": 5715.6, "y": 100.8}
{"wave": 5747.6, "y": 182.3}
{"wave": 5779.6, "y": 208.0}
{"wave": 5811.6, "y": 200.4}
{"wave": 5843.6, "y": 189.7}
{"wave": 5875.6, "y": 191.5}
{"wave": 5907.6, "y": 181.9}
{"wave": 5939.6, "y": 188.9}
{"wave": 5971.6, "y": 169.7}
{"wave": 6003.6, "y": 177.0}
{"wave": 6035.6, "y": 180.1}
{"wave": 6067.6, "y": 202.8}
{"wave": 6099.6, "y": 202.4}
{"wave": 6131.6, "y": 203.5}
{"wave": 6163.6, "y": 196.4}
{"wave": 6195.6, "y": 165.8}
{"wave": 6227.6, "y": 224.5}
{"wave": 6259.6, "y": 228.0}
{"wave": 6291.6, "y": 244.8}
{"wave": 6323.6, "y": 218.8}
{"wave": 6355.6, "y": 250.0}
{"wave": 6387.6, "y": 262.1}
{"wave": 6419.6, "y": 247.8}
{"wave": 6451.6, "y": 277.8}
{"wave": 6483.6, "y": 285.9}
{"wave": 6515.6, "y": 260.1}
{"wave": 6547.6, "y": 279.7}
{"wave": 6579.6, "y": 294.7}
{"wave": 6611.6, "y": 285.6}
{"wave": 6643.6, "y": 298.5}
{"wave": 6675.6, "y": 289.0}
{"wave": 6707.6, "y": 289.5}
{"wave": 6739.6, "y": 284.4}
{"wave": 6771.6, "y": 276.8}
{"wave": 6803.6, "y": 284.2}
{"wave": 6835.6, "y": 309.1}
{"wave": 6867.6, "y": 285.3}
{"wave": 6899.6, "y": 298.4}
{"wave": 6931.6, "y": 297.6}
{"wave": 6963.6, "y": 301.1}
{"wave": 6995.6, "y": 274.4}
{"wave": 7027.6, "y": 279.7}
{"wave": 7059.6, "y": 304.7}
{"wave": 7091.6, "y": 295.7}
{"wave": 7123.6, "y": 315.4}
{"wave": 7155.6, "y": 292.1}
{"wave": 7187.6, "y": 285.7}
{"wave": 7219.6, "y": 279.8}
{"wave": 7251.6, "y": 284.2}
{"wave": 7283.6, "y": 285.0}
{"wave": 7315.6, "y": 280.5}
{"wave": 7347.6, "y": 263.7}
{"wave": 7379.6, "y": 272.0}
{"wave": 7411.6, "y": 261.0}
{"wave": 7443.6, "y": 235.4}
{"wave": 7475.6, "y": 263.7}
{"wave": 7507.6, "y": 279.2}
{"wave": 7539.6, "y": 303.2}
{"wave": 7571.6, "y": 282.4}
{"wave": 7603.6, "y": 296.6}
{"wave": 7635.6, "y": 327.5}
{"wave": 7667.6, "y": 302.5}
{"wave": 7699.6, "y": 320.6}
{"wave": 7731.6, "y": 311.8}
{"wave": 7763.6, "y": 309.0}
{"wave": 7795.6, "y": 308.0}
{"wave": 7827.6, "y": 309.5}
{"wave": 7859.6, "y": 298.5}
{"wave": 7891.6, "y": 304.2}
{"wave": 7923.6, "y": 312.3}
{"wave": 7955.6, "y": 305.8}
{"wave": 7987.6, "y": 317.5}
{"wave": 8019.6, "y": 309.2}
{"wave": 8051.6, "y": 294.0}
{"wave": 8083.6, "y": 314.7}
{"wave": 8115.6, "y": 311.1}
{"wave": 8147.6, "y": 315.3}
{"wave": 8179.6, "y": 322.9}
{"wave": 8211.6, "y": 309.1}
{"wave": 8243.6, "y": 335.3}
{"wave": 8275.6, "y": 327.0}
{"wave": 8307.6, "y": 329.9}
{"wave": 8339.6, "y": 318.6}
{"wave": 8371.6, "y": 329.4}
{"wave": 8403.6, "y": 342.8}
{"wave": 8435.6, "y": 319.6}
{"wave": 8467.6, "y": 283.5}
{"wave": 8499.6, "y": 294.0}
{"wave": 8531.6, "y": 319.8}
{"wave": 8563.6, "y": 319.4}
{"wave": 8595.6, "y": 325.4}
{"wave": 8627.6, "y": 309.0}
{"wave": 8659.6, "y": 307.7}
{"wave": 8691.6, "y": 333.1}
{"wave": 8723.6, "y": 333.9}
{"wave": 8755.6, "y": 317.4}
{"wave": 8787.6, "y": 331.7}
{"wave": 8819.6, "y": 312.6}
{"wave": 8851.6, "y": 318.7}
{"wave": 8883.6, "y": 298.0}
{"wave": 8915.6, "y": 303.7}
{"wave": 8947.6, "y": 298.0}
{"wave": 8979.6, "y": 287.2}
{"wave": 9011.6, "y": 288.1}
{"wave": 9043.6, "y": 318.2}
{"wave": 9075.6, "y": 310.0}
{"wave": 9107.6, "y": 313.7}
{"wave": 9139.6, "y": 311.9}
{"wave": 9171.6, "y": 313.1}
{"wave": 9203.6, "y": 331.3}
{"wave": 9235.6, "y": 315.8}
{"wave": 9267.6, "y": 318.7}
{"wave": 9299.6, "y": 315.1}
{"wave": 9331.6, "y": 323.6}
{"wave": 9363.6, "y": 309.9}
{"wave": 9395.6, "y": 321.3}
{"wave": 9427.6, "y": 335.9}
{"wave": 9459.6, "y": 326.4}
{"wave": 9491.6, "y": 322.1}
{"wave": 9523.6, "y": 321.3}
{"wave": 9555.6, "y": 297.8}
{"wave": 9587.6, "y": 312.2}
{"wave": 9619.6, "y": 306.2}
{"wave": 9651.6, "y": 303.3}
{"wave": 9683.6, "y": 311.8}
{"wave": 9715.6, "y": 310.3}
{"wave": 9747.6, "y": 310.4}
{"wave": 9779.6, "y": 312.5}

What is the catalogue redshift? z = 0.439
